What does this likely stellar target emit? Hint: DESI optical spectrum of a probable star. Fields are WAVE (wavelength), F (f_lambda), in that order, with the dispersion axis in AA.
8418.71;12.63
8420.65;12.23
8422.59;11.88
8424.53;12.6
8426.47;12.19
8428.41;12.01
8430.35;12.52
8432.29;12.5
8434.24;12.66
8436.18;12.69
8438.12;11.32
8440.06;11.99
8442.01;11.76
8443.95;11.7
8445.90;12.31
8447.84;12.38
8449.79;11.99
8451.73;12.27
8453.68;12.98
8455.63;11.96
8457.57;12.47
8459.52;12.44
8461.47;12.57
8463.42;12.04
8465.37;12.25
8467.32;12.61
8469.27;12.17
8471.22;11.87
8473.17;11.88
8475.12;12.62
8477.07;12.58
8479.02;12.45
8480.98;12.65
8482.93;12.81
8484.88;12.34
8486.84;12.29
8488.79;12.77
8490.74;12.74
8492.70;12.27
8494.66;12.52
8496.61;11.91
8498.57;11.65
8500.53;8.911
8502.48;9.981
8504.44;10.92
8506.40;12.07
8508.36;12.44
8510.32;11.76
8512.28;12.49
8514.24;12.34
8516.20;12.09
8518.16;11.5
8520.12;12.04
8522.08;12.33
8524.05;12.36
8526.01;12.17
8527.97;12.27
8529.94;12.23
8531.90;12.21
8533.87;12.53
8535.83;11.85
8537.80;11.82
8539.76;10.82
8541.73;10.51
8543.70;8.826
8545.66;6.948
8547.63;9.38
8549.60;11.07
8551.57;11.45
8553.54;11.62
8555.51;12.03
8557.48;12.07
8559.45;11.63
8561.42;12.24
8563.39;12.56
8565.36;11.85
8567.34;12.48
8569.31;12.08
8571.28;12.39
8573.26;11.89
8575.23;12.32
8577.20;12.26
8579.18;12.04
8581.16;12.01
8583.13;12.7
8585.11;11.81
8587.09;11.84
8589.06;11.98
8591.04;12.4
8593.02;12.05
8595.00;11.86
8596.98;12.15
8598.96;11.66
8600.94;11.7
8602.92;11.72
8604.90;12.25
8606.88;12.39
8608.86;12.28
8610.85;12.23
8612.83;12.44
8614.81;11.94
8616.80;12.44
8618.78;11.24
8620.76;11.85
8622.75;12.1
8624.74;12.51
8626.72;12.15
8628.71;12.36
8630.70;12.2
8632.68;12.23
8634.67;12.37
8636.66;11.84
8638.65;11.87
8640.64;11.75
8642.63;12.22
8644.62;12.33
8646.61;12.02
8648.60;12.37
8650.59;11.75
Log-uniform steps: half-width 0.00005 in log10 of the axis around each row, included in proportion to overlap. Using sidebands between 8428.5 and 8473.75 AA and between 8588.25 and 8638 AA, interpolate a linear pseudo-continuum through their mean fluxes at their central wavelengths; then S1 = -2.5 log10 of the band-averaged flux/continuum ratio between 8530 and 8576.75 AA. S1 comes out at 0.064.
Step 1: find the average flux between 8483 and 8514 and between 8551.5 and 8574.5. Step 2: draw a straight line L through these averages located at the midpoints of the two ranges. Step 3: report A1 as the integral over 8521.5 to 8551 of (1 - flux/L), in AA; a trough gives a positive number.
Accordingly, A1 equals 2.03 AA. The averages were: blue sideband 11.8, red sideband 12.1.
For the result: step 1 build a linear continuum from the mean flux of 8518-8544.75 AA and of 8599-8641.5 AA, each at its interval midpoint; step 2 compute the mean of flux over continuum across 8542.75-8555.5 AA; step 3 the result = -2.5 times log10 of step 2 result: 0.17 mag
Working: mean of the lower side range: 11.7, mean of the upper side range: 12.1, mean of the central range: 10.1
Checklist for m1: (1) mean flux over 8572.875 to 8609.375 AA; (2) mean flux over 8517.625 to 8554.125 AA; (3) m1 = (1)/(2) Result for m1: 1.1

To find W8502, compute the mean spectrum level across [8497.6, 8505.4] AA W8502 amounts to 10.4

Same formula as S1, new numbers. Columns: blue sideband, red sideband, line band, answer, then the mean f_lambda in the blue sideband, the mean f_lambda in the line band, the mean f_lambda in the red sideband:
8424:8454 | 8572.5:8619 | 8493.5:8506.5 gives 0.10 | 12.2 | 11.1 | 12.1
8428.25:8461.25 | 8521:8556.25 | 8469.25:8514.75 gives -0.02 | 12.2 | 12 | 11.2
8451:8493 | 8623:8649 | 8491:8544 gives 0.06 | 12.4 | 11.7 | 12.2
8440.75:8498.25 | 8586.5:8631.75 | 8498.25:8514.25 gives 0.09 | 12.3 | 11.3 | 12.1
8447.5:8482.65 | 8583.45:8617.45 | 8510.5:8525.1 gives 0.01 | 12.4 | 12.1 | 12.1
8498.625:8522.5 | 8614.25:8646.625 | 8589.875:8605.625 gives 0.00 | 11.6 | 12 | 12.1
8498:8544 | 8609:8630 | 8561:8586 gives -0.03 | 11.6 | 12.2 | 12.1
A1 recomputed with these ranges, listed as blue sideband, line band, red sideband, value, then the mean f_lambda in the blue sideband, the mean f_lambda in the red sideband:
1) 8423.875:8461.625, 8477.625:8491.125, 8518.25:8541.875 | -0.5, 12.3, 12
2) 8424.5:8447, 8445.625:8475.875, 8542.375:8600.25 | -0.6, 12.2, 11.6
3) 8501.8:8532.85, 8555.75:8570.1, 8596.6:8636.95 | -0.1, 12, 12.1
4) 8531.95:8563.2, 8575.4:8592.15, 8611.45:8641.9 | -0.9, 11.1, 12.1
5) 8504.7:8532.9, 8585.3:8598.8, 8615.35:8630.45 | 0.1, 12.1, 12.1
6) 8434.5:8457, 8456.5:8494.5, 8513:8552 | -1.7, 12.1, 11.3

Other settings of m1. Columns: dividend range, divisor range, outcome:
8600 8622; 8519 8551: 1.07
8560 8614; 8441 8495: 0.98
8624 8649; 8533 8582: 1.06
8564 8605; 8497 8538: 1.02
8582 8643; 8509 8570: 1.04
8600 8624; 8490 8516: 1.03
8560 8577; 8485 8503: 1.04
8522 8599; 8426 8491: 0.95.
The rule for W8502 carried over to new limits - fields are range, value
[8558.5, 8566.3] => 12.1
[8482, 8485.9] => 12.6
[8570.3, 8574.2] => 12.1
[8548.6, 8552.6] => 11.2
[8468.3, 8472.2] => 12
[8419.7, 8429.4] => 12.2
